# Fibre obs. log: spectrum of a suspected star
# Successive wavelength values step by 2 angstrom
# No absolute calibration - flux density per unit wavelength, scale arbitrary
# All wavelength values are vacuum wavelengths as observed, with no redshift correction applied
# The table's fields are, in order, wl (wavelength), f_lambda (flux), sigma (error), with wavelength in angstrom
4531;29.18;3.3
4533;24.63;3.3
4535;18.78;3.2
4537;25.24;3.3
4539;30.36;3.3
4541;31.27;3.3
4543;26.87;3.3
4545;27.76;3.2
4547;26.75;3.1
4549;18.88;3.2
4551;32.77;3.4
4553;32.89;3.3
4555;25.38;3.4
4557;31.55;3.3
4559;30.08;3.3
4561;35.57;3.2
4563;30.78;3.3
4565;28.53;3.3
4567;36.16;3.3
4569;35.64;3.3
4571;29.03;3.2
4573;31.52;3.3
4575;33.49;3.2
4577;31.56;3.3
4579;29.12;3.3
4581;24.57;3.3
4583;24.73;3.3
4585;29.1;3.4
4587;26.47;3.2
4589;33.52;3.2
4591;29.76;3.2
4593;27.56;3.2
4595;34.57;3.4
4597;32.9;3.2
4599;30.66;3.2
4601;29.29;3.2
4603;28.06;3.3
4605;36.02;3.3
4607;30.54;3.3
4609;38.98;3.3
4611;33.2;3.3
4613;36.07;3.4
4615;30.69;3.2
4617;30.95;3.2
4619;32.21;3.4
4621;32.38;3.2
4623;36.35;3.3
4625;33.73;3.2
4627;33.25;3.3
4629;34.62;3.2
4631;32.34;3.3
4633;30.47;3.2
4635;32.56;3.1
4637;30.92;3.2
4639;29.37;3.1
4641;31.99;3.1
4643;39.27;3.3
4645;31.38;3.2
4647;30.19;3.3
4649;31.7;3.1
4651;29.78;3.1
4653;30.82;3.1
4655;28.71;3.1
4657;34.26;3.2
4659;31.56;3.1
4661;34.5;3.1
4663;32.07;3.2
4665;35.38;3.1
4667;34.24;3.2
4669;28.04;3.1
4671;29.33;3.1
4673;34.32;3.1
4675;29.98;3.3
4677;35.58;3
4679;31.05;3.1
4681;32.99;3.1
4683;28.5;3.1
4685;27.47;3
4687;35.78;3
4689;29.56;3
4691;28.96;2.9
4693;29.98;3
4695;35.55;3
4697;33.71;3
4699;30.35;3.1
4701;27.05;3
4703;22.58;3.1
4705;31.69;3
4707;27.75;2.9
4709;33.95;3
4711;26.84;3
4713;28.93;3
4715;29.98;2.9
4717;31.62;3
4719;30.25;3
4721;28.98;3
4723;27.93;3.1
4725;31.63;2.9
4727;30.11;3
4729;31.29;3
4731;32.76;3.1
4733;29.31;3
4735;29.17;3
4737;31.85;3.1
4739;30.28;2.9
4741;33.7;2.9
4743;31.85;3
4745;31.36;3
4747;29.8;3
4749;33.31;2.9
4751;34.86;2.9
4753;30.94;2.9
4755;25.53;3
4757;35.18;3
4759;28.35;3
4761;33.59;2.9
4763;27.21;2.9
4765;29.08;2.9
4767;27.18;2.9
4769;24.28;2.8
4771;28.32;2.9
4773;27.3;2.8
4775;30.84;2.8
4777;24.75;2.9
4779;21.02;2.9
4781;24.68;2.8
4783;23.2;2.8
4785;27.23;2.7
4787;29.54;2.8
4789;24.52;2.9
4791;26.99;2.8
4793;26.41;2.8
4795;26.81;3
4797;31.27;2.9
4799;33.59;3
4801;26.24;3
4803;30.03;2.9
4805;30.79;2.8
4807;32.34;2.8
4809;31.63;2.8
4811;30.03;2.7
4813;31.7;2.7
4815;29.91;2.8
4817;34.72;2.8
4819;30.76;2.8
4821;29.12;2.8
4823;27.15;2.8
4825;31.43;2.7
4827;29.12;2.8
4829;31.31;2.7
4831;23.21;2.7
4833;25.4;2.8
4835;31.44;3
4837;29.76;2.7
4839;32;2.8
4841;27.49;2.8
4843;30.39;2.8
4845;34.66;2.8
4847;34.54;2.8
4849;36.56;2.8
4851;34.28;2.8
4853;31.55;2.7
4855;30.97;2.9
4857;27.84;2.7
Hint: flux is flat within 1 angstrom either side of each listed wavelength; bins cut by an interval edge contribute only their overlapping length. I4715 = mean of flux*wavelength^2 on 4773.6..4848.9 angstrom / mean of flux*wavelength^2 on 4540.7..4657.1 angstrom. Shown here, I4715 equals 1.02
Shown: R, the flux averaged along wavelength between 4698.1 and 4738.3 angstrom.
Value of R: 29.7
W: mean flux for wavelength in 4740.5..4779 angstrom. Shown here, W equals 29.6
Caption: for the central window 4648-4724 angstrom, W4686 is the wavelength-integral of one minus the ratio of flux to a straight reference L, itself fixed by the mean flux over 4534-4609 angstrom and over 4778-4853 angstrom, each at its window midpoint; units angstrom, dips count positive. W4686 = -3.0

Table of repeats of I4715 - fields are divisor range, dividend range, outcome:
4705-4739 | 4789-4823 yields 1.03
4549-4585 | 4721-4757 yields 1.10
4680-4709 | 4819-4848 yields 1.04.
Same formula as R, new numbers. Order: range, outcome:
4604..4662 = 32.7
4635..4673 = 31.9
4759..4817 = 28.3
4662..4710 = 31.1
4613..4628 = 33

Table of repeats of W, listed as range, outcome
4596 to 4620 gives 32.5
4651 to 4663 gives 31.8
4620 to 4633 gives 33.5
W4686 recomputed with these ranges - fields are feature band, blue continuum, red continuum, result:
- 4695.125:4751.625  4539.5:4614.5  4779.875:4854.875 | -0.8 angstrom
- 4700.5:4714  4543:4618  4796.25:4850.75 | 1.0 angstrom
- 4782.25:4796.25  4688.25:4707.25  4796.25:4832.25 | 1.7 angstrom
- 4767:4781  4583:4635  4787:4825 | 1.9 angstrom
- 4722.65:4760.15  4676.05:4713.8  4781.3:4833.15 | -1.5 angstrom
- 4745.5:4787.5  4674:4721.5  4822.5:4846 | 2.2 angstrom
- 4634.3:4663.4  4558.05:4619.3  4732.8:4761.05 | -0.6 angstrom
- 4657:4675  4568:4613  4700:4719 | -1.6 angstrom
